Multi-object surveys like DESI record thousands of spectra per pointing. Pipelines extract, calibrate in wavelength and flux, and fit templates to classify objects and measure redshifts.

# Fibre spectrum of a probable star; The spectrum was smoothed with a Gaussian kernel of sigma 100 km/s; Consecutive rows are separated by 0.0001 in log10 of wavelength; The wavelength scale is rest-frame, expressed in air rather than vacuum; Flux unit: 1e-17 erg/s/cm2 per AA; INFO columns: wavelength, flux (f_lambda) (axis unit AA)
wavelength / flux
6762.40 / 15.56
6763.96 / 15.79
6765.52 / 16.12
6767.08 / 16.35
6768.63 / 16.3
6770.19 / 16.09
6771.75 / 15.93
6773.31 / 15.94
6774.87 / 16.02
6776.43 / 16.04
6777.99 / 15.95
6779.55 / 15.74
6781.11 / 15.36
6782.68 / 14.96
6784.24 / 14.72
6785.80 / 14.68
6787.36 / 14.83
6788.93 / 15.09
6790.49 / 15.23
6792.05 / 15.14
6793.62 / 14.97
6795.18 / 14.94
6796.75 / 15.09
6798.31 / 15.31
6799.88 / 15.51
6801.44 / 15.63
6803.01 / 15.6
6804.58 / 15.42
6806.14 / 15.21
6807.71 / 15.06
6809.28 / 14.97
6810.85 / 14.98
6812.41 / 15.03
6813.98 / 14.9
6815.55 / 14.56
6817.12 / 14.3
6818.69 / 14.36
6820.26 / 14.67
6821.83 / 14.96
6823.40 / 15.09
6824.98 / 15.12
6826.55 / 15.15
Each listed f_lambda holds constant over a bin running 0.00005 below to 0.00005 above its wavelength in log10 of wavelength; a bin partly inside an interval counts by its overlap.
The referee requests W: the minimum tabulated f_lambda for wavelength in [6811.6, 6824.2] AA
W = 14.3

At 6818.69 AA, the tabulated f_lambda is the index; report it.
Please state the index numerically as 14.36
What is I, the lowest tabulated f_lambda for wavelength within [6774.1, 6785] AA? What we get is 14.72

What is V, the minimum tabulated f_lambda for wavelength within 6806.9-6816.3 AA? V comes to 14.56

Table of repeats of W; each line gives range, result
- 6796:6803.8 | 15.09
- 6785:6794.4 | 14.68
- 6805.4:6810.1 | 14.97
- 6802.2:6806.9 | 15.21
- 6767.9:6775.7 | 15.93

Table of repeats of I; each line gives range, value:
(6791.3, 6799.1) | 14.94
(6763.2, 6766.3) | 15.79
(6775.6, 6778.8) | 15.95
